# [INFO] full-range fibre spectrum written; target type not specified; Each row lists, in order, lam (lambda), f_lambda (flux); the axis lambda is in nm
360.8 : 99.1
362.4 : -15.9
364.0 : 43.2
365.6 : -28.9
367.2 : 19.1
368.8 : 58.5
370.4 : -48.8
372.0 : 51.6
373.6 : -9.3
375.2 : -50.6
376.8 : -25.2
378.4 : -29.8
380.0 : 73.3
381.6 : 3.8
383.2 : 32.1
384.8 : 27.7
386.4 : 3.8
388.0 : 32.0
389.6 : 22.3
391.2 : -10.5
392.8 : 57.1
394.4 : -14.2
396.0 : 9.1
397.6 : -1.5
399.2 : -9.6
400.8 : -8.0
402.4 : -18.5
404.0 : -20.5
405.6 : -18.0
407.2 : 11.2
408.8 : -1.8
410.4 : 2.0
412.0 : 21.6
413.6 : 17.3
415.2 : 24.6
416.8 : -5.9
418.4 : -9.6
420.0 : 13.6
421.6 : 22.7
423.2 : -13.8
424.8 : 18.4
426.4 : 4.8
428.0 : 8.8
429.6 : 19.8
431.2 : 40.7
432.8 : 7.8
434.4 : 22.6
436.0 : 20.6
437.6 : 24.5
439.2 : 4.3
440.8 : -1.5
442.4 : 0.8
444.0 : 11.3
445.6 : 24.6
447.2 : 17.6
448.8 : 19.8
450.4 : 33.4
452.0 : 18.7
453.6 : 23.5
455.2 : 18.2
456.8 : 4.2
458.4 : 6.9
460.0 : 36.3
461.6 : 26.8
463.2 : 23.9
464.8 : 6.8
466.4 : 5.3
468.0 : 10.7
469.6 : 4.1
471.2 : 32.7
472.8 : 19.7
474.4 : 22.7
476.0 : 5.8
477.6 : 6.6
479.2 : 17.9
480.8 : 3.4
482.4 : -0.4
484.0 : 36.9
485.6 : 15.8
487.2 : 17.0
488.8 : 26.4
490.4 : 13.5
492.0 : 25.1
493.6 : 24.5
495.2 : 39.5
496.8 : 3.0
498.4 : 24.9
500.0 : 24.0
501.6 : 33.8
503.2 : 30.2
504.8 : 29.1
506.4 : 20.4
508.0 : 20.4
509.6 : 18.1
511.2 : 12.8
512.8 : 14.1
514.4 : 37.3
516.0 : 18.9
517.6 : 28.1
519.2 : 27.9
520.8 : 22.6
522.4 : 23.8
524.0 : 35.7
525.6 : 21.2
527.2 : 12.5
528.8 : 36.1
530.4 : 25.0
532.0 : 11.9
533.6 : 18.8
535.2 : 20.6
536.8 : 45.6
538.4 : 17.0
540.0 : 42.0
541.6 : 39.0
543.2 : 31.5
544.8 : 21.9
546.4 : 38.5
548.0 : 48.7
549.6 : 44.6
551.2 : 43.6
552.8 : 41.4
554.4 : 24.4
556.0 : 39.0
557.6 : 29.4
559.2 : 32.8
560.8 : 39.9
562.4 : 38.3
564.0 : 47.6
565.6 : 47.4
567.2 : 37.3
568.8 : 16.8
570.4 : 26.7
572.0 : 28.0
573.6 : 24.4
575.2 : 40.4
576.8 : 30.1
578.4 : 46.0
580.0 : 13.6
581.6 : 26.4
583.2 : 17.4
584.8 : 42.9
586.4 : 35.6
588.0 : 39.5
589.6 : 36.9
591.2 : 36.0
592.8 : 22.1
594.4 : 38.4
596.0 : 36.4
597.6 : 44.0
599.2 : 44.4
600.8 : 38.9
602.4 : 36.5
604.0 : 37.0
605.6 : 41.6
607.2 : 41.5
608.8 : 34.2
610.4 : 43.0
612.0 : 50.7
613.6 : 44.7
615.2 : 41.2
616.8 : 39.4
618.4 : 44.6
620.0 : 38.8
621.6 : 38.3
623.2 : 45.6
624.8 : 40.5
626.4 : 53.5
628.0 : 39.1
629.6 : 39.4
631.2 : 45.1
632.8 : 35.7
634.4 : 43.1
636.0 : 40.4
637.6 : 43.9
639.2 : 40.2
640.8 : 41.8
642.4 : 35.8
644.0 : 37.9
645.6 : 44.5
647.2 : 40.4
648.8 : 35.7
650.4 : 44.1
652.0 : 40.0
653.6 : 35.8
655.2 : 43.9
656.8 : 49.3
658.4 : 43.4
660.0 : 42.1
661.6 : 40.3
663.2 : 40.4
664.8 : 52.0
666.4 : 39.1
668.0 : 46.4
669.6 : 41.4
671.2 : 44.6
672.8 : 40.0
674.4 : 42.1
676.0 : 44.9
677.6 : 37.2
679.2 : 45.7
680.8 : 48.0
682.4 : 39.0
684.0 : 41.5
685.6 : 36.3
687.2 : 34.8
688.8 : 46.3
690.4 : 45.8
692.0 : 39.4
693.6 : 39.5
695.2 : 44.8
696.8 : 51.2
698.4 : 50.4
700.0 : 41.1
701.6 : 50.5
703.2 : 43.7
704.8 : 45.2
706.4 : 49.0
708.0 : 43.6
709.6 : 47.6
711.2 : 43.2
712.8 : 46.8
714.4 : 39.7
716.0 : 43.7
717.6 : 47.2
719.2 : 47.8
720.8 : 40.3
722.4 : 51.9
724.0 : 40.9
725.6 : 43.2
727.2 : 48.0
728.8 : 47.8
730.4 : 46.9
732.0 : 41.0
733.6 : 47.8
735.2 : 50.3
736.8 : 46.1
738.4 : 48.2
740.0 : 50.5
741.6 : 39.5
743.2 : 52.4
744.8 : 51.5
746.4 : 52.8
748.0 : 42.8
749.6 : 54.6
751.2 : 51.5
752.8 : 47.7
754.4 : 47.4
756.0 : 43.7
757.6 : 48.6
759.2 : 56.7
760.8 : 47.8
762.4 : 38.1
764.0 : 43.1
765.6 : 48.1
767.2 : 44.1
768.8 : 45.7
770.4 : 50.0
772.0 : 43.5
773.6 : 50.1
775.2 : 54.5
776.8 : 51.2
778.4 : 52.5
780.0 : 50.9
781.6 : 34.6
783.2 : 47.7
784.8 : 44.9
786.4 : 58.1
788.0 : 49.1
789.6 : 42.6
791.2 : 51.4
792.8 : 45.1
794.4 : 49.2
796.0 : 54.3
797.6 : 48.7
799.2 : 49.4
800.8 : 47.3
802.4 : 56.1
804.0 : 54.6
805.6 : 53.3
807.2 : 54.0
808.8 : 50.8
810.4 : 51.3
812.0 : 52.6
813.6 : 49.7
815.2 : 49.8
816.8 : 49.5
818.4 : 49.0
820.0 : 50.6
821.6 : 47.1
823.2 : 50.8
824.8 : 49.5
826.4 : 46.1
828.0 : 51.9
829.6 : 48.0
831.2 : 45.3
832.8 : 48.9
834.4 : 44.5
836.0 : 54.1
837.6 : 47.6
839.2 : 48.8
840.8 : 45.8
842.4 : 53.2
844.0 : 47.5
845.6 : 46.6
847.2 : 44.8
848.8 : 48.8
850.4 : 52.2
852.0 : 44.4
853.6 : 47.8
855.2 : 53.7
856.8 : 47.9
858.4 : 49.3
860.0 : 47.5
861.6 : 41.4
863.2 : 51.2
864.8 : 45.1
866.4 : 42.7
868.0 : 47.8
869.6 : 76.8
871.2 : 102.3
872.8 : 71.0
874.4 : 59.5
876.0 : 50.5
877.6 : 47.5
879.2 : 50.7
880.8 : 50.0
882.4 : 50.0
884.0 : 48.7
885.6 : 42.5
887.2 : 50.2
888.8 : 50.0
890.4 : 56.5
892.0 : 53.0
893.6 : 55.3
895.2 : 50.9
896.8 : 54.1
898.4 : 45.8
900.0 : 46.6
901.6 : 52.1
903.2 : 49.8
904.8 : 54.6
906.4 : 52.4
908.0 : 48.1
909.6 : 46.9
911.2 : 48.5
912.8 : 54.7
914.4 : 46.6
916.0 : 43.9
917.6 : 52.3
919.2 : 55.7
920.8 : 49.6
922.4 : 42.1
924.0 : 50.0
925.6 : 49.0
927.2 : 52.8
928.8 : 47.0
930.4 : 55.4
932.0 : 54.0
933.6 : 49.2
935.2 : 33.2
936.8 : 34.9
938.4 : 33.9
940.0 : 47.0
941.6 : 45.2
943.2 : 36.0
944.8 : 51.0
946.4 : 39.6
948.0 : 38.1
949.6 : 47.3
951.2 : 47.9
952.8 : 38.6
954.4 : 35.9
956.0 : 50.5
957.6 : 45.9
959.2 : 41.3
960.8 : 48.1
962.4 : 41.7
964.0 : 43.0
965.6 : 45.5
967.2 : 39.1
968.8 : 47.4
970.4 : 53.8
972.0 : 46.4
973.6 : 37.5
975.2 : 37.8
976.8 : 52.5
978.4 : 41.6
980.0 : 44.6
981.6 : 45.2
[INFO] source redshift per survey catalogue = 0.33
